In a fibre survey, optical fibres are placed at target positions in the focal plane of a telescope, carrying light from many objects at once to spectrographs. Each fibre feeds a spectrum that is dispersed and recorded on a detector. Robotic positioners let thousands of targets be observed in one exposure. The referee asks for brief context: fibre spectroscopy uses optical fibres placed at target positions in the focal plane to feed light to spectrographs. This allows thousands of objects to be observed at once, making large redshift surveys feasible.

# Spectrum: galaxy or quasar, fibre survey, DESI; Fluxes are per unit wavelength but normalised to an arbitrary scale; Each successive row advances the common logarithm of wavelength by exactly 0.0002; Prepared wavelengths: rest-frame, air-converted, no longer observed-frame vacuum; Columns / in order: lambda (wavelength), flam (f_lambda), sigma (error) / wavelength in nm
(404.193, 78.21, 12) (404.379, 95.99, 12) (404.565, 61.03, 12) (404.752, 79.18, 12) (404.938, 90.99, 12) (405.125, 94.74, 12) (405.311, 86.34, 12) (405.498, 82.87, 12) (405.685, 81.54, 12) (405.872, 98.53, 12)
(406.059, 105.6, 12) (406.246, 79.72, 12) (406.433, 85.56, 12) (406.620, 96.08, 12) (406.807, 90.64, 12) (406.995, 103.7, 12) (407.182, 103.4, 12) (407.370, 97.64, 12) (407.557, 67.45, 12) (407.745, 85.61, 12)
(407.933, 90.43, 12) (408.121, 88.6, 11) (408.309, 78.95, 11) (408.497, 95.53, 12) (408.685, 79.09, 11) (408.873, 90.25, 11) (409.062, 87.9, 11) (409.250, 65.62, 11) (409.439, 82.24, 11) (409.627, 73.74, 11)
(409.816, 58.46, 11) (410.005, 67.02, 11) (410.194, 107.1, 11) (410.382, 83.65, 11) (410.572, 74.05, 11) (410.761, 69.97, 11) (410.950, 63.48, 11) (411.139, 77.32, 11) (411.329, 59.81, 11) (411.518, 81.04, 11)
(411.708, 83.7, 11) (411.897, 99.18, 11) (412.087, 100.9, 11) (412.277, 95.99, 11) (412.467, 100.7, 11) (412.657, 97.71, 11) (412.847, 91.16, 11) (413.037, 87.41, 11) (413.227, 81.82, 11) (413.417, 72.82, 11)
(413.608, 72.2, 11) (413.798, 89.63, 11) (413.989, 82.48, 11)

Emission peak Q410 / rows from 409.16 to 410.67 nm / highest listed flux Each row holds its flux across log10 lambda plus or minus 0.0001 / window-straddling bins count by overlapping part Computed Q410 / 107.1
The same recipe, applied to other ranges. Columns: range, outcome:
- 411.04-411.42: 77.32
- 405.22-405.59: 86.34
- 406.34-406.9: 96.08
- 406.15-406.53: 85.56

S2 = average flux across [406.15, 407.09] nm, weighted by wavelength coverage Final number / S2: 91.3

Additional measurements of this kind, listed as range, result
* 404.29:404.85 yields 78.7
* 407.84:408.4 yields 86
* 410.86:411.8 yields 73.1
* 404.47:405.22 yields 81.6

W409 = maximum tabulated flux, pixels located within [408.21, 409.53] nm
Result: 95.53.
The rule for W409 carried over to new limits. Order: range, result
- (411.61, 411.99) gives 99.18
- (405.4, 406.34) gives 105.6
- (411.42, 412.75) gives 100.9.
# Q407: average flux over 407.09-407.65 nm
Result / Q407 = 89.5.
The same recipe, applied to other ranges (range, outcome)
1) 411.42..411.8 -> 82.1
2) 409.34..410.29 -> 77.7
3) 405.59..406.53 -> 90.2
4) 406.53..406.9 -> 93.4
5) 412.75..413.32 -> 86.9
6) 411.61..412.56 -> 96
